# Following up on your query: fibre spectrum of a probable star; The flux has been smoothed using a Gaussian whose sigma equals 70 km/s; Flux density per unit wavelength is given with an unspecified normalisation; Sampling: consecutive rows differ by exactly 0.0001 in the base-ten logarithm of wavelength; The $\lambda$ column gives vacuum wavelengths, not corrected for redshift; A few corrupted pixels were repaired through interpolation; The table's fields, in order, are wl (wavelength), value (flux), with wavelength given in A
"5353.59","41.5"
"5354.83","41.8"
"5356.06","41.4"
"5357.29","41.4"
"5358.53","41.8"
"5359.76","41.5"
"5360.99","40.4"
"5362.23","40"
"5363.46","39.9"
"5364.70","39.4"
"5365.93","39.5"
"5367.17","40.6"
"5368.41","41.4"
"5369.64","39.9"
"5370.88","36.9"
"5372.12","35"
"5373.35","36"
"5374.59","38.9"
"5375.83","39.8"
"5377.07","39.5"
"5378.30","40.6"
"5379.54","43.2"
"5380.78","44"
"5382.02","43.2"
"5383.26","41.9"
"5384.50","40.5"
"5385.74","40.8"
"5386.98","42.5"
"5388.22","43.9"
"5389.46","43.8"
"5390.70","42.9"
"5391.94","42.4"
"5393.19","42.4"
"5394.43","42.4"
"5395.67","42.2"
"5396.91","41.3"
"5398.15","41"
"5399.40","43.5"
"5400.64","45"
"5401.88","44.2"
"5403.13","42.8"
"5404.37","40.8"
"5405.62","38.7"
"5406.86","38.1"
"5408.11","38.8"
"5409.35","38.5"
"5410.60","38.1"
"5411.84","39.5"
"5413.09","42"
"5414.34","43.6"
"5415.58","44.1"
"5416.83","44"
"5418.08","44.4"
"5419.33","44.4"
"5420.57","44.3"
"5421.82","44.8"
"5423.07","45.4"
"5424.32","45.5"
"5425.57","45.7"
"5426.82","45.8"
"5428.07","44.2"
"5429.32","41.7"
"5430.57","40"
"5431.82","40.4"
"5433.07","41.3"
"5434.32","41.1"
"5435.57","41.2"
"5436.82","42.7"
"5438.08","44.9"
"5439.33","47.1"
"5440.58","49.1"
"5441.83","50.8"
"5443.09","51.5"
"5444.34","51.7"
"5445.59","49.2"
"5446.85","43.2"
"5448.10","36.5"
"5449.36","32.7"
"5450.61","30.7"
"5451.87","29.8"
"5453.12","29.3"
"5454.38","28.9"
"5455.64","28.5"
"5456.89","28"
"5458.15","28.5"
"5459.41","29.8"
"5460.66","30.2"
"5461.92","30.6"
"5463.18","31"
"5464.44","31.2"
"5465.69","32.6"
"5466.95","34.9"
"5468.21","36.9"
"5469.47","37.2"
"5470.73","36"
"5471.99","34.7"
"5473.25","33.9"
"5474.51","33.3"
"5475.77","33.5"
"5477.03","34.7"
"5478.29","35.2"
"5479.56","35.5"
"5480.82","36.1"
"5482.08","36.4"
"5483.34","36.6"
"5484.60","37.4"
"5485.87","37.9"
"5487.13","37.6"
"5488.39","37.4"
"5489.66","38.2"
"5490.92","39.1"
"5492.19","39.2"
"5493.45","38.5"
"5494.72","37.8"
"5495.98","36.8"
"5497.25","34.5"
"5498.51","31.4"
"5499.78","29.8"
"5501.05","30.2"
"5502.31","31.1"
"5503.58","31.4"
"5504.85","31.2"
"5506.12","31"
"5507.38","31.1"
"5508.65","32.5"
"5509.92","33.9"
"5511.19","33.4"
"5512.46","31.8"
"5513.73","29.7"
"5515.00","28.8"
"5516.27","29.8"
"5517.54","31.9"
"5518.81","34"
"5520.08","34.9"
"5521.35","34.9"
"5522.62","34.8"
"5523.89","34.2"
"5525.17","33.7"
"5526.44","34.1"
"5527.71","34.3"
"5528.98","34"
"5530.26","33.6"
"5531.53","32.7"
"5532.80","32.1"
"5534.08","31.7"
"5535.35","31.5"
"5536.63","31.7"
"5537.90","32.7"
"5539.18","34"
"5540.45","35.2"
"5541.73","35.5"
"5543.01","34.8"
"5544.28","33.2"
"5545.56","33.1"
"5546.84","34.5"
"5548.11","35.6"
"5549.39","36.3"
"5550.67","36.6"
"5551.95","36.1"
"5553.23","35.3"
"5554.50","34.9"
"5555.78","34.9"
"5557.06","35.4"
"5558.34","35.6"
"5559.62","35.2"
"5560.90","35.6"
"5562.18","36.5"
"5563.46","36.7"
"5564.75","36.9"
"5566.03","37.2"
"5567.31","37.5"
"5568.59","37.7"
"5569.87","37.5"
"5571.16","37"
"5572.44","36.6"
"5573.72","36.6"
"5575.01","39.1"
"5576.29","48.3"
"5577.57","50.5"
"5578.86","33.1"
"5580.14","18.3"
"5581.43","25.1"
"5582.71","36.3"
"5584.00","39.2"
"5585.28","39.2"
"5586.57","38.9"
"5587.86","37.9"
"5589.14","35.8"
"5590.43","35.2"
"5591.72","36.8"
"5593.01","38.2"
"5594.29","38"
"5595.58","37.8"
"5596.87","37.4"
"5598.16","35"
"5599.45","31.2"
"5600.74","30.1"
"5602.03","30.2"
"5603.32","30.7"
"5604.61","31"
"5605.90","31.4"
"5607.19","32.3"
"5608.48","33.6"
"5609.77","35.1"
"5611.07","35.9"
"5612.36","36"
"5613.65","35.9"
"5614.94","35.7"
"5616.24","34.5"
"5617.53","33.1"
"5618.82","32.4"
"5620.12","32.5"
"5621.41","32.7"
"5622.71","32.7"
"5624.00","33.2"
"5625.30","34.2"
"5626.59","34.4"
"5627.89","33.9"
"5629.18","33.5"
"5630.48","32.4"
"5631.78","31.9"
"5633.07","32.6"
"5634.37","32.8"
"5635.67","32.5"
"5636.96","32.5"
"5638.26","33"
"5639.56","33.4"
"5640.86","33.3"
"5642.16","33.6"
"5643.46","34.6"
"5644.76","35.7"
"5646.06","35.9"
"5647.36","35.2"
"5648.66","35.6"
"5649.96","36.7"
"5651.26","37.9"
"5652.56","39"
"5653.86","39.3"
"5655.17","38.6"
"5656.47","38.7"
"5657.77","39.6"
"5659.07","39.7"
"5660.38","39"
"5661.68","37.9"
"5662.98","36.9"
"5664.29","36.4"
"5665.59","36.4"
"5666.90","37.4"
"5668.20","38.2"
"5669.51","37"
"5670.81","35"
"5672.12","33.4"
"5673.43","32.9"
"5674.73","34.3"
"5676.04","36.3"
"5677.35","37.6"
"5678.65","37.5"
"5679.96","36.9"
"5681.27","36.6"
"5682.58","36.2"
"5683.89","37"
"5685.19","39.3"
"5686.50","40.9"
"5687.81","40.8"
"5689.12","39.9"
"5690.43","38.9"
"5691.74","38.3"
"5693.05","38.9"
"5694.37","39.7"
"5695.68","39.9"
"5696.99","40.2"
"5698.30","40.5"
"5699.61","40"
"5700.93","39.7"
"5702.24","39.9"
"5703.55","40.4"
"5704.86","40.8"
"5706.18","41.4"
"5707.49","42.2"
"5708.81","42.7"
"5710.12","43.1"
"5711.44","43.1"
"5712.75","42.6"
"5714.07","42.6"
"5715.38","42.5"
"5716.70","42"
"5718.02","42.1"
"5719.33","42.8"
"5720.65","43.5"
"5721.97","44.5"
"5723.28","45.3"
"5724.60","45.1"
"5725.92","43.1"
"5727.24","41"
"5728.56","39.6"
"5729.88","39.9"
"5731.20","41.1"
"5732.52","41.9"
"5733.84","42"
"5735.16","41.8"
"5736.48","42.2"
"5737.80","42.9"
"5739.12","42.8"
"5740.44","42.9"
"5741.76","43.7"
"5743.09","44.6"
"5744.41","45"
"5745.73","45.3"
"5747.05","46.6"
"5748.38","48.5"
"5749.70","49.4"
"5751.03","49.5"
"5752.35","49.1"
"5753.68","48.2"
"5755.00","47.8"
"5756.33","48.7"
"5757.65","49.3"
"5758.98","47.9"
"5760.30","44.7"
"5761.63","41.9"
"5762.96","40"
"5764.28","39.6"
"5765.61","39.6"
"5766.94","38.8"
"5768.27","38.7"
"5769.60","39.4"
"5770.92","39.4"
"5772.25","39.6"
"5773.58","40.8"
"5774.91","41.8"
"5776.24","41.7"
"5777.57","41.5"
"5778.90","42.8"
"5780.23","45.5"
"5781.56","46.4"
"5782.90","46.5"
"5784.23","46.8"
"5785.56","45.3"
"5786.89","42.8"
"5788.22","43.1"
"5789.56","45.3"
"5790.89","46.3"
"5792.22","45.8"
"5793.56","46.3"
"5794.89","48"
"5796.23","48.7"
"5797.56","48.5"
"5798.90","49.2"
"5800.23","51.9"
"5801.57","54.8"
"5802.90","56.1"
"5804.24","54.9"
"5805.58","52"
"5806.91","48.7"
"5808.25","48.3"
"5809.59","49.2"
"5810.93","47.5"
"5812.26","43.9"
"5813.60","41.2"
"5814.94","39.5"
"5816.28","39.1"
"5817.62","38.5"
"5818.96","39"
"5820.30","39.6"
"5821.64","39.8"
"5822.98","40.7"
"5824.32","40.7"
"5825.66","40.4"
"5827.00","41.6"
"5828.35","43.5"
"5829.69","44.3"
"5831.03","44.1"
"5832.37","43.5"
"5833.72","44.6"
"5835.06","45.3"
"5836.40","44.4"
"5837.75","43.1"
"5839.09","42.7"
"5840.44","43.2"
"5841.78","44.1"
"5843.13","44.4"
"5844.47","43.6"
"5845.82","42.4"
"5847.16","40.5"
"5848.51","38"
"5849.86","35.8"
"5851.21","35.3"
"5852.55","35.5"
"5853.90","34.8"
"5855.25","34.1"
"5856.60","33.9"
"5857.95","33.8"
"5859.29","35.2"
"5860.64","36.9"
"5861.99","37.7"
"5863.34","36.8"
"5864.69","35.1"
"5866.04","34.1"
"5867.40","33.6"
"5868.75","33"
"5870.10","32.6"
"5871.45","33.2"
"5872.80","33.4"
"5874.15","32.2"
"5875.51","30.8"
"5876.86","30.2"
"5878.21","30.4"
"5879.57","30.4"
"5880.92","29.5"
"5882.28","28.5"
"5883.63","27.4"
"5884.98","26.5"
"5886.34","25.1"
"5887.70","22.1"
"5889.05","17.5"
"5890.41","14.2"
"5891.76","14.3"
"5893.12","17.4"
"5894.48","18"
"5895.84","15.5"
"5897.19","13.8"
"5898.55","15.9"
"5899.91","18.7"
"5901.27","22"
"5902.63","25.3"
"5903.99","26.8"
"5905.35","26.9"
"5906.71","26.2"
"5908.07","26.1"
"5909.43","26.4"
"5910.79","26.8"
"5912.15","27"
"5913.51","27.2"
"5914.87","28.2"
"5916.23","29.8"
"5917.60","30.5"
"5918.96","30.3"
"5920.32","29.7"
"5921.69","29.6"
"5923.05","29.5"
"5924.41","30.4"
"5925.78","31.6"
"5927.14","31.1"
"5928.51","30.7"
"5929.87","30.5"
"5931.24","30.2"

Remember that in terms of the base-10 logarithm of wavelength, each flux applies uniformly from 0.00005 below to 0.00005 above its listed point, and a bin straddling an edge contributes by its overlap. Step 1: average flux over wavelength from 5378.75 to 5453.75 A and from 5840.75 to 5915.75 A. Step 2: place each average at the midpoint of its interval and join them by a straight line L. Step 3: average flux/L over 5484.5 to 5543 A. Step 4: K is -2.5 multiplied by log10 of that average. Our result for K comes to 0.18 mag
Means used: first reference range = 42.3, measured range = 33.7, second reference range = 29.6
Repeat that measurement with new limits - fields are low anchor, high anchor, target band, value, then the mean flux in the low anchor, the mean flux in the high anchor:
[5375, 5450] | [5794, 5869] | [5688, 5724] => 0.025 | 42.8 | 42.2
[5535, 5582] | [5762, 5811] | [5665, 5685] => 0.122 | 35.5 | 45.4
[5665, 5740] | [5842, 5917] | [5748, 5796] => -0.231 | 40.1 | 29.4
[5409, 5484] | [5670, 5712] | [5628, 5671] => 0.088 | 38.7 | 38.9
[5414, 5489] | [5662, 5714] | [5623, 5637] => 0.169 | 38.6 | 38.7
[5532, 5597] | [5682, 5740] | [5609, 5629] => 0.112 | 35.8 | 41.3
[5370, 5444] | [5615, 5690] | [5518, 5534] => 0.159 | 42.5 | 35.7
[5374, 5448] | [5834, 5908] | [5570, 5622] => 0.092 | 43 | 31.2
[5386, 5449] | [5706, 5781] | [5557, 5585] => 0.184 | 43.2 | 43.3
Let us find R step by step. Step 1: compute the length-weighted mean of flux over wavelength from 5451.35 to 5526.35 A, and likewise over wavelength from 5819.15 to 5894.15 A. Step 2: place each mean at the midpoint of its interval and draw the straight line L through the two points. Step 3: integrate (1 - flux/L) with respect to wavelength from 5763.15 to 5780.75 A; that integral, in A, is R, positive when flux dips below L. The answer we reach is -3.0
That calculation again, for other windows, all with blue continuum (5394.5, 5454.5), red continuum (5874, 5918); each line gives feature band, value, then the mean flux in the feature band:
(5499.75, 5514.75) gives 2.9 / 31.4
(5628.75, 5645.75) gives 0.4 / 33.3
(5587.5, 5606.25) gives 0.6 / 34.4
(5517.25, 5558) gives 3.9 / 34.2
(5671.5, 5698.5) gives -4.7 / 37.9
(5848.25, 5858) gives -3.4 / 35.1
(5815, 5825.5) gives -4.8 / 39.7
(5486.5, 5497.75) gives 0.5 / 37.7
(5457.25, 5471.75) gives 2.8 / 32.6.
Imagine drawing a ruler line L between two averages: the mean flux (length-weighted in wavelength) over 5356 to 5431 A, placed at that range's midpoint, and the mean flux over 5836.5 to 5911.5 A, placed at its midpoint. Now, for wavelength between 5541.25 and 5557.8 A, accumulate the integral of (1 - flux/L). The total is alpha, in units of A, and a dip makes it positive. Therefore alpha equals 1.28 A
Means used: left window 41.7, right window 30.5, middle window 35.1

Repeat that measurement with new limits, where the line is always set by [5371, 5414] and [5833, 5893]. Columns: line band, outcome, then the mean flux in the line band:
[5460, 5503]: 5.2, 34.9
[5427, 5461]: 1.0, 39.2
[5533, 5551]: 2.3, 33.9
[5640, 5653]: 0.5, 35.7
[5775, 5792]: -4.5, 44.4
